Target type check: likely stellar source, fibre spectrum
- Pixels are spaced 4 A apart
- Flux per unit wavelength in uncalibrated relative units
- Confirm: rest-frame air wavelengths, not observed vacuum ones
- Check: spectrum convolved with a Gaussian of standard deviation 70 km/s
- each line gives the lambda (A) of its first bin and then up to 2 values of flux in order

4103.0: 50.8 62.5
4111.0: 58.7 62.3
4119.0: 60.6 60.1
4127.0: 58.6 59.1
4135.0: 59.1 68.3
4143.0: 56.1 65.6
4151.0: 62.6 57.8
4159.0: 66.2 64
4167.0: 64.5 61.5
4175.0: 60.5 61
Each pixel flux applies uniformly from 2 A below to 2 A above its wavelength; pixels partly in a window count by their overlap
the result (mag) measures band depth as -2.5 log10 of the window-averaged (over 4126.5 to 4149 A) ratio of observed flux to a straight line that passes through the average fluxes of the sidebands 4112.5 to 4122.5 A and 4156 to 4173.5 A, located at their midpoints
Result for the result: 0.02 mag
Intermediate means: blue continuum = 61.1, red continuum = 63.6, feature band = 61.3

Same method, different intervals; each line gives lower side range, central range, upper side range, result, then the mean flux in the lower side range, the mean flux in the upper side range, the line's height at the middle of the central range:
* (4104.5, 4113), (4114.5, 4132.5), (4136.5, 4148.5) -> 0.02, 60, 63.1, 61.4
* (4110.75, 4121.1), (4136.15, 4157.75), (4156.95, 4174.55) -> 0.01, 60.8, 63.7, 62.6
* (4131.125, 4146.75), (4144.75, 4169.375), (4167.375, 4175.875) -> -0.03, 61.4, 61.7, 61.6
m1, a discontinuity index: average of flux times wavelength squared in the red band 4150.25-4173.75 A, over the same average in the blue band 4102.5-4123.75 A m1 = 1.08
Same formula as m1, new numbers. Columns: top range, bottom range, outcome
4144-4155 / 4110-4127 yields 1.05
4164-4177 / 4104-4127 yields 1.06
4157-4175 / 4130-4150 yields 1.04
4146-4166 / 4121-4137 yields 1.08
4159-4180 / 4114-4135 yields 1.07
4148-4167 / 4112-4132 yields 1.07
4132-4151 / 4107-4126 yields 1.04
